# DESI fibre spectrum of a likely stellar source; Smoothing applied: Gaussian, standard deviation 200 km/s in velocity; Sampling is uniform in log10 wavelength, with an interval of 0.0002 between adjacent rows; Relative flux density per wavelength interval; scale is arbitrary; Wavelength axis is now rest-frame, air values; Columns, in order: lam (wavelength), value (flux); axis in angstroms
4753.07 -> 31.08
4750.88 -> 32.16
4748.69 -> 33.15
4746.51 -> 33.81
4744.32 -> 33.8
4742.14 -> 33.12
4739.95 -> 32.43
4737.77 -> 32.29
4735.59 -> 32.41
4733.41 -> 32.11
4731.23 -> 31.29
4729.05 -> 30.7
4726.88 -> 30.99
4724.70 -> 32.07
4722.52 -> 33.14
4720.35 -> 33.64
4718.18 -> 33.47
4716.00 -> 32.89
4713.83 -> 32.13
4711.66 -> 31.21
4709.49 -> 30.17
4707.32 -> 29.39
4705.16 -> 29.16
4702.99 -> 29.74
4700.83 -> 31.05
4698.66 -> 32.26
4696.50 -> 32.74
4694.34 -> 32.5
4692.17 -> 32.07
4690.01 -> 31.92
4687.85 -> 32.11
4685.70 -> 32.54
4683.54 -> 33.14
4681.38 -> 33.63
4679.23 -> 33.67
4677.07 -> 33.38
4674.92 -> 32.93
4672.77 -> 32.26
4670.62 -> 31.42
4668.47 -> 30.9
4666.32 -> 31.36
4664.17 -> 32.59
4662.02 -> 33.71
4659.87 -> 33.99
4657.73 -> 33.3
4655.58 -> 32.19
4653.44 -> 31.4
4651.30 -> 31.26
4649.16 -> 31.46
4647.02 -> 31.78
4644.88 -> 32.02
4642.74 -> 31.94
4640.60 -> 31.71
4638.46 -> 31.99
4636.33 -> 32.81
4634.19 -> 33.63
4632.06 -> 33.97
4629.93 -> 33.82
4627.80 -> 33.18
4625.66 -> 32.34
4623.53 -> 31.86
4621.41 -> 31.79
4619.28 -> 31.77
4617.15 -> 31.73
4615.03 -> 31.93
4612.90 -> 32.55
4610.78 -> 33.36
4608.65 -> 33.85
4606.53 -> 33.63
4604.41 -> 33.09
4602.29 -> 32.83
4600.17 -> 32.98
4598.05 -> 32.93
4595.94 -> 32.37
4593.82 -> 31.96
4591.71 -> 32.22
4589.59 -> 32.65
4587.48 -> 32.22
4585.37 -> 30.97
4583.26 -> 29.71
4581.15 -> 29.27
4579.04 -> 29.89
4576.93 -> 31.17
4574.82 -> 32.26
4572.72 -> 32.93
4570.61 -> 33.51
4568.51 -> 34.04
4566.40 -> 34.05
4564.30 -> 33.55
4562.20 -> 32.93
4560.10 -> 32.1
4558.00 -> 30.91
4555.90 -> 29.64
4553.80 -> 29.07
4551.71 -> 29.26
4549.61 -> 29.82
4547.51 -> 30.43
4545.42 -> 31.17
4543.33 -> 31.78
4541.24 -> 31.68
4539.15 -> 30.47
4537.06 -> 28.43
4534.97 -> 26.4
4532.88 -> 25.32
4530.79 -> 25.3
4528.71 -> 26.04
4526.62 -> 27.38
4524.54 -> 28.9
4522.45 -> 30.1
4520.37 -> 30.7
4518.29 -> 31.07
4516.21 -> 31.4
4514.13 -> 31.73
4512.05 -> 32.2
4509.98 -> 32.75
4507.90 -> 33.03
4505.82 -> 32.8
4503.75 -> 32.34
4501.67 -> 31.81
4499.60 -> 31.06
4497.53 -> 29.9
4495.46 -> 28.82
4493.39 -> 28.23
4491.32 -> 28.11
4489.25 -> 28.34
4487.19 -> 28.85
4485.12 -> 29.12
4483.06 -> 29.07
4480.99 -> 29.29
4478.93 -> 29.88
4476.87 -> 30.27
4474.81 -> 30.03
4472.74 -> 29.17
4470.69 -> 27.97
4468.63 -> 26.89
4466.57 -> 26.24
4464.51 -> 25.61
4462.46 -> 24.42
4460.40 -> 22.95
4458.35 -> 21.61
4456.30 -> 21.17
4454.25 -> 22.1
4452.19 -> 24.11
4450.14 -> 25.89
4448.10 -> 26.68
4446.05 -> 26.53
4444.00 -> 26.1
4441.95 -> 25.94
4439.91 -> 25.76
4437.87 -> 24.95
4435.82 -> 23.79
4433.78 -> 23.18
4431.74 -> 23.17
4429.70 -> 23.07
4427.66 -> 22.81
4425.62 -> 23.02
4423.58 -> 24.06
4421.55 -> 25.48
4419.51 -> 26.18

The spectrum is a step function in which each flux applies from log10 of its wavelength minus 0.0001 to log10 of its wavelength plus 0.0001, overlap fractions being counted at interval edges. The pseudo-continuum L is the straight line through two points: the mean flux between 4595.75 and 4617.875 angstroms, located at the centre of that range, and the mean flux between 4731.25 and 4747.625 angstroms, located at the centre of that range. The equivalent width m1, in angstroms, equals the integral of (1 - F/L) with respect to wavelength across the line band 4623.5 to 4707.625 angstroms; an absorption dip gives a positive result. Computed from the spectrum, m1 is 1.5 angstroms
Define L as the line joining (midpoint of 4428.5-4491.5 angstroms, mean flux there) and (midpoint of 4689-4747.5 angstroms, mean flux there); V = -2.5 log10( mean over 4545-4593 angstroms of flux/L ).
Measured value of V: -0.11 mag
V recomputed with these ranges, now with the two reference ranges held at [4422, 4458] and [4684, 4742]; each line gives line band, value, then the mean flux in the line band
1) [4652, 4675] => -0.07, 32.3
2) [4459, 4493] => -0.11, 27.8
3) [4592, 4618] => -0.14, 32.8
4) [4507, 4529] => -0.16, 30.6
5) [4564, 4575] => -0.20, 33.5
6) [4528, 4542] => -0.03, 27.6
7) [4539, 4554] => -0.13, 30.5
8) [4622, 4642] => -0.11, 32.8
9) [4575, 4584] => -0.08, 30.2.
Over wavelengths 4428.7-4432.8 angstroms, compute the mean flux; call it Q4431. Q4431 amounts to 23.1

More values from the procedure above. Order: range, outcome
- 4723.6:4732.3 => 31.3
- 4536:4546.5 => 30.7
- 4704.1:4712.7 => 30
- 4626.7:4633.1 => 33.6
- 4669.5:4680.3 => 32.7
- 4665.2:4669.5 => 31.1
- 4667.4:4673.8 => 31.5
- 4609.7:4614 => 32.9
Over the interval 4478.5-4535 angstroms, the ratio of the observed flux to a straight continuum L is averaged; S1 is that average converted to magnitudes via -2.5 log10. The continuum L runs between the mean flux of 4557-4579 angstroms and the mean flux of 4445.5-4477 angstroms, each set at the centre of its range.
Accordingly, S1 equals -0.044 mag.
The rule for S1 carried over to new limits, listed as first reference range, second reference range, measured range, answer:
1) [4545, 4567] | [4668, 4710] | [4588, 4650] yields -0.036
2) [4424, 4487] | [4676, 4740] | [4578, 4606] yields -0.096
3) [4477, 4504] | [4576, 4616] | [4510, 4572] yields 0.014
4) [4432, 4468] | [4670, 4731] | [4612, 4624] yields -0.085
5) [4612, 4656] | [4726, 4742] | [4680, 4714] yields 0.013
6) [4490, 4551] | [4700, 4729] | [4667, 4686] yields -0.050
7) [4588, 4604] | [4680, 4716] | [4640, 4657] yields 0.012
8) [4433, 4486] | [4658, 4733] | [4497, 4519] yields -0.167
